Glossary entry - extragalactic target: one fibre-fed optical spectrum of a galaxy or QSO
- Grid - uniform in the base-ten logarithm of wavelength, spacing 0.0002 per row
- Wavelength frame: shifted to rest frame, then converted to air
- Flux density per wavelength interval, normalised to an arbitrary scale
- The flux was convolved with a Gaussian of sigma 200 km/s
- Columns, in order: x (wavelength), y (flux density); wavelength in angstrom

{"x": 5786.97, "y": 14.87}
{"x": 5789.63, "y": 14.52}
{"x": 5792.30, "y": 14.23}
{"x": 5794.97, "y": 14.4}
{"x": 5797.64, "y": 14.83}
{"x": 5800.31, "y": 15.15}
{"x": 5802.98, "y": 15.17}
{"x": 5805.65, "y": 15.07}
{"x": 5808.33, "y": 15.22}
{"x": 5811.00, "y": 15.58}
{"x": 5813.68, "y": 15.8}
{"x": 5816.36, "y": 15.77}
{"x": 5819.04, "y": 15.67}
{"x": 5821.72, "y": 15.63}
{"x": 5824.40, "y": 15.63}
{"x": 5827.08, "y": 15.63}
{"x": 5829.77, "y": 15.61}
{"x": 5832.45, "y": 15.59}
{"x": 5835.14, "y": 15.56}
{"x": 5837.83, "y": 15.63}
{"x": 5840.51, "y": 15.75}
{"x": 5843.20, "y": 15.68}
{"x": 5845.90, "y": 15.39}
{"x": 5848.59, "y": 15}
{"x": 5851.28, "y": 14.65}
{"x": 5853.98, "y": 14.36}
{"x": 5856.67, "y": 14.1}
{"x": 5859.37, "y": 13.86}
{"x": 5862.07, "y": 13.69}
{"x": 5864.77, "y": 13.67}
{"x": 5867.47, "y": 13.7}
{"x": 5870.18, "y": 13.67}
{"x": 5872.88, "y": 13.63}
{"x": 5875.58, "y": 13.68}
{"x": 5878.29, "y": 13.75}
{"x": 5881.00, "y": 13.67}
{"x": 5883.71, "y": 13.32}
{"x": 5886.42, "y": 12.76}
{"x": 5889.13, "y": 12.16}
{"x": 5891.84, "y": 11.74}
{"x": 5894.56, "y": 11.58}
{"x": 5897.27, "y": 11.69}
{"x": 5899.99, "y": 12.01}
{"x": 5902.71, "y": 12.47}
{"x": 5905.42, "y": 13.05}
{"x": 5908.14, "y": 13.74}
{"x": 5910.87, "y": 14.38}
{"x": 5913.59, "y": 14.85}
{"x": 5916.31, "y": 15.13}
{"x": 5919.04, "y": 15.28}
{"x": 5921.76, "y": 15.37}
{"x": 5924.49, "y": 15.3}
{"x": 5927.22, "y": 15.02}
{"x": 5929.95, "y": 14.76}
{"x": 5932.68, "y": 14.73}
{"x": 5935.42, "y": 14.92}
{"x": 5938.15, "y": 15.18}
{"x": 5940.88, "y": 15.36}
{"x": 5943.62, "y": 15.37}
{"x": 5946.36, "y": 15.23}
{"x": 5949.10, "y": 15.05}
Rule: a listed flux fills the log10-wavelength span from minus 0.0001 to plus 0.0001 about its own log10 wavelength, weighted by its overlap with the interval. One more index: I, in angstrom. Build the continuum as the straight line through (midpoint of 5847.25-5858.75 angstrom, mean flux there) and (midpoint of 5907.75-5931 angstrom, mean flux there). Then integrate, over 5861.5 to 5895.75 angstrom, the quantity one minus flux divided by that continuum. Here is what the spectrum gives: 3.5 angstrom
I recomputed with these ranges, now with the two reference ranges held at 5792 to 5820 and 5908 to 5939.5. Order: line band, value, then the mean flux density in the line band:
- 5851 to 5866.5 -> 1.1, 14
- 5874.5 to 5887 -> 1.3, 13.5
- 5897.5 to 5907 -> 1.6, 12.4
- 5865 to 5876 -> 1.0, 13.7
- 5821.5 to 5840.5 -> -0.6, 15.6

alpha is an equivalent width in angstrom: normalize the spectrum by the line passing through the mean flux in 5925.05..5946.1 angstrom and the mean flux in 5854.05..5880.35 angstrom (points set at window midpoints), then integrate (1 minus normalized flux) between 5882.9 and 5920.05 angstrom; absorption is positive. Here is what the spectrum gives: 3.4 angstrom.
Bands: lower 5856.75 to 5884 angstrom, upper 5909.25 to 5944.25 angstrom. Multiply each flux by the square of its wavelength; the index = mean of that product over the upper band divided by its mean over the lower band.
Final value 1.1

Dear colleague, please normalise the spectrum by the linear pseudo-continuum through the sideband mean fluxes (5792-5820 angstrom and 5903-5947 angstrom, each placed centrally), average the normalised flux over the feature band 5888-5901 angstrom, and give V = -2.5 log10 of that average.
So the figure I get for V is 0.25 mag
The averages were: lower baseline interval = 15.2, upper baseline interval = 14.8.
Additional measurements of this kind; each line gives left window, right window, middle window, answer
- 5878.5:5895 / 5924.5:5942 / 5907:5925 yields -0.05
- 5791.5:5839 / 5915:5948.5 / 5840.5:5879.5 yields 0.07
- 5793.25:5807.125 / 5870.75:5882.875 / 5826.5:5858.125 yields -0.07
